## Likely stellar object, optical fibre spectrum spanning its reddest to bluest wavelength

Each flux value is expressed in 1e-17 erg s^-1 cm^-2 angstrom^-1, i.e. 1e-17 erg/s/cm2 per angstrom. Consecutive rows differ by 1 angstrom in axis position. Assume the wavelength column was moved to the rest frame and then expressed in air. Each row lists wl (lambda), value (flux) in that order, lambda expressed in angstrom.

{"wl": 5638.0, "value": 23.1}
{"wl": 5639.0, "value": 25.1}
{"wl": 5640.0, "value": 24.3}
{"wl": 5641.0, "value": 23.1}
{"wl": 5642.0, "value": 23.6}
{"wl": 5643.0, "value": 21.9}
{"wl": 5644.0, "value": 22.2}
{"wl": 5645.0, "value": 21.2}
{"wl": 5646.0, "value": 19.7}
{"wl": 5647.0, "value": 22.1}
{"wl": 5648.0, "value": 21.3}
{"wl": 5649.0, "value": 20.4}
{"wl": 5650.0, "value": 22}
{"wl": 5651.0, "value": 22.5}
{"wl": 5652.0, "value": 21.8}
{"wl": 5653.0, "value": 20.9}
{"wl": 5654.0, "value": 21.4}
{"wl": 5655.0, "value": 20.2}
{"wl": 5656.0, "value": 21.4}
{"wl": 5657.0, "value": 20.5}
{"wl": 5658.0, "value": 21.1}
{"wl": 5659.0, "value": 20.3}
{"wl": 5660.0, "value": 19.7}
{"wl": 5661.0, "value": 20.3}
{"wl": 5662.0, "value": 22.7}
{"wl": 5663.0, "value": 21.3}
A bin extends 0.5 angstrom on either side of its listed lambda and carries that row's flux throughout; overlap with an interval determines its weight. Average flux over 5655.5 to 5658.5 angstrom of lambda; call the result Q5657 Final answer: 21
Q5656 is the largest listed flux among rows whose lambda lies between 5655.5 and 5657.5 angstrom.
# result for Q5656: 21.4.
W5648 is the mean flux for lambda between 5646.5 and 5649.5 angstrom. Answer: 21.3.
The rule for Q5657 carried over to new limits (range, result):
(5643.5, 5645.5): 21.7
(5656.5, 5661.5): 20.4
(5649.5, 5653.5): 21.8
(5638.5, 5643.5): 23.6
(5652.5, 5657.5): 20.9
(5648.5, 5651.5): 21.6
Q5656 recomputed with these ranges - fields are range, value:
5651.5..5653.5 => 21.8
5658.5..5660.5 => 20.3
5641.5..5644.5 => 23.6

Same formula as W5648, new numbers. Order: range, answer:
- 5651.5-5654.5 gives 21.4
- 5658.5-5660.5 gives 20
